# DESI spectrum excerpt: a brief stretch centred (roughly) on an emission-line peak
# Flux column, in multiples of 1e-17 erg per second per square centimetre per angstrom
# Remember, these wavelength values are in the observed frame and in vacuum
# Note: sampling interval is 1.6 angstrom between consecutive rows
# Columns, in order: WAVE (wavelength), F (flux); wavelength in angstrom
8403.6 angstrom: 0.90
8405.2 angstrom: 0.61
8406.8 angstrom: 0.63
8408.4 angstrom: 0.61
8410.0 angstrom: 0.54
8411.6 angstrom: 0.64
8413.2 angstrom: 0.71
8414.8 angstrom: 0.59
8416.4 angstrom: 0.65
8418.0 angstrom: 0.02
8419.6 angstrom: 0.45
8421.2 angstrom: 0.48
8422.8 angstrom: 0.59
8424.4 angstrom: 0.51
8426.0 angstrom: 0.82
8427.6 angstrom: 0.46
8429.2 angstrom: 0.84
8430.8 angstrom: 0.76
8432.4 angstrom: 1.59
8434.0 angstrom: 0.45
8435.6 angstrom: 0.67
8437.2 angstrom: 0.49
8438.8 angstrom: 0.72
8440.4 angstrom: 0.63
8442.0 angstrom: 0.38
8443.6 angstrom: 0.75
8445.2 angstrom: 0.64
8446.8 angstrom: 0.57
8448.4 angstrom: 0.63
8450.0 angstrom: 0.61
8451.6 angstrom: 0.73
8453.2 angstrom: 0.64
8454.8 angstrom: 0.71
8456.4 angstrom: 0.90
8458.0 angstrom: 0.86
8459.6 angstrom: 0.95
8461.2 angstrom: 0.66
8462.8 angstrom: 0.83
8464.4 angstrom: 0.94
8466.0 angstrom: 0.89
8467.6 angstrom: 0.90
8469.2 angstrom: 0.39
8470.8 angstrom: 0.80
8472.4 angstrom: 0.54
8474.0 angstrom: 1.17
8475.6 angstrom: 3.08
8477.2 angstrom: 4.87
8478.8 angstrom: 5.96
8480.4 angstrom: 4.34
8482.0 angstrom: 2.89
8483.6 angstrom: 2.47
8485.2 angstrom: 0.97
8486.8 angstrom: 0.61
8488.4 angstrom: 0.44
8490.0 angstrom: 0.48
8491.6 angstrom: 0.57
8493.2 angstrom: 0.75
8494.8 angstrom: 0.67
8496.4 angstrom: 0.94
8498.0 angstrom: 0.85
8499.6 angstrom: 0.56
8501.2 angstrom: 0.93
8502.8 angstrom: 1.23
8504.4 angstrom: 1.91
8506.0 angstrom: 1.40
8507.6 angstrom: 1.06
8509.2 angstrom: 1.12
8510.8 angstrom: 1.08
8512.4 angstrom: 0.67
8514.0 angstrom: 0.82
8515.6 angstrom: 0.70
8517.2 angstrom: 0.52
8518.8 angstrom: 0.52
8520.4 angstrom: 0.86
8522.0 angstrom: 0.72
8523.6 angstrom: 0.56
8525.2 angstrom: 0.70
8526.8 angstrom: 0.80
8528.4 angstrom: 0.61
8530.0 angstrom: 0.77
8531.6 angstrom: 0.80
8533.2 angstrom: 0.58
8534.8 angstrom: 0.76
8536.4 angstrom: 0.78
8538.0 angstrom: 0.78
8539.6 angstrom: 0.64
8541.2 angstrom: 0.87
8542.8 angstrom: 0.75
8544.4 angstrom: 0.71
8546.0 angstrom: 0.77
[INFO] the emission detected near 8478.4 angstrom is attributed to Halpha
